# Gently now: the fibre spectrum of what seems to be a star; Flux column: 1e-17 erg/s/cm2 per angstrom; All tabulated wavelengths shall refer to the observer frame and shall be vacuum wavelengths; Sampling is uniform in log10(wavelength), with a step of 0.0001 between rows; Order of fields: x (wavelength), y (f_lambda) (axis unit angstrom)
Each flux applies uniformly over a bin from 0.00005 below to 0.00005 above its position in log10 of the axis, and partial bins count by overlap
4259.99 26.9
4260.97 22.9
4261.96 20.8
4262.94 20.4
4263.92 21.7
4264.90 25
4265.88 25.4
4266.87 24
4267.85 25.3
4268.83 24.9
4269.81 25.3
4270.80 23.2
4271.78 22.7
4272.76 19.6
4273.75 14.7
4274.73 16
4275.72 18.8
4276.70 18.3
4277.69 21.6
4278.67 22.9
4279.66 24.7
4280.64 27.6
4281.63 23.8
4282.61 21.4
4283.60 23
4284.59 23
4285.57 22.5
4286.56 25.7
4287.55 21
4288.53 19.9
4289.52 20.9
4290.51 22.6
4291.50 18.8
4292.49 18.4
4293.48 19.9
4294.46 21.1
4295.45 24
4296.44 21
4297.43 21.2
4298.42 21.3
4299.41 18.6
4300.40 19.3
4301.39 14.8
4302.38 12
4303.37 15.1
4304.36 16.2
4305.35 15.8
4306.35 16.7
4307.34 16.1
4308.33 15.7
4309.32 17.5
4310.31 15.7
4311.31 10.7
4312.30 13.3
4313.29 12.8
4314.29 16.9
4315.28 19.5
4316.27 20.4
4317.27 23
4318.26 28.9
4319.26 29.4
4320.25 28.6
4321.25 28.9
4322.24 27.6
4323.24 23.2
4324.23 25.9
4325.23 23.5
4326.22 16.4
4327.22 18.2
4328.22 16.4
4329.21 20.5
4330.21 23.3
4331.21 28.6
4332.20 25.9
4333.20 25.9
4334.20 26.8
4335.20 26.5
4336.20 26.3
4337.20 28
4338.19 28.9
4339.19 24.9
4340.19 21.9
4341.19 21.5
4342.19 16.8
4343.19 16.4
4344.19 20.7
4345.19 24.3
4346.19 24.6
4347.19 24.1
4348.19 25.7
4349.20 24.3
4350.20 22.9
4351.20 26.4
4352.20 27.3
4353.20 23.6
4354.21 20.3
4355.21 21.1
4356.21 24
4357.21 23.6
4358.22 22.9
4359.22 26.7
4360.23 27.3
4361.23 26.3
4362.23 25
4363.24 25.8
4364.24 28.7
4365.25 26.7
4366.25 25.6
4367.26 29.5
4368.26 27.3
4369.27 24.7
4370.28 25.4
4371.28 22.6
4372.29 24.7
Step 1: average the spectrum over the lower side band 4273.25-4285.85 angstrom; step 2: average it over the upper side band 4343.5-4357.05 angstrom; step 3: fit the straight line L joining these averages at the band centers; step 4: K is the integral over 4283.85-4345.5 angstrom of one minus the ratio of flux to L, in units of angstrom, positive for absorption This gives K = 4.1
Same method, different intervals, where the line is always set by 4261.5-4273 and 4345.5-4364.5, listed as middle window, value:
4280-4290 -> 0.3 angstrom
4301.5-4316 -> 5.2 angstrom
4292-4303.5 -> 2.3 angstrom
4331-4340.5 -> -0.8 angstrom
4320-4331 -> 0.6 angstrom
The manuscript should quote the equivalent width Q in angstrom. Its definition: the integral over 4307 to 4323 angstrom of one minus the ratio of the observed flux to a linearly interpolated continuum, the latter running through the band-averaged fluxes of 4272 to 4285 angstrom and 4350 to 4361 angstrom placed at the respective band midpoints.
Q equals 1.6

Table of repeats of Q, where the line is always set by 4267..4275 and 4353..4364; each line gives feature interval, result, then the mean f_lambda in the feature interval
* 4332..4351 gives -0.1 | 24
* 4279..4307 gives 2.5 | 20.4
